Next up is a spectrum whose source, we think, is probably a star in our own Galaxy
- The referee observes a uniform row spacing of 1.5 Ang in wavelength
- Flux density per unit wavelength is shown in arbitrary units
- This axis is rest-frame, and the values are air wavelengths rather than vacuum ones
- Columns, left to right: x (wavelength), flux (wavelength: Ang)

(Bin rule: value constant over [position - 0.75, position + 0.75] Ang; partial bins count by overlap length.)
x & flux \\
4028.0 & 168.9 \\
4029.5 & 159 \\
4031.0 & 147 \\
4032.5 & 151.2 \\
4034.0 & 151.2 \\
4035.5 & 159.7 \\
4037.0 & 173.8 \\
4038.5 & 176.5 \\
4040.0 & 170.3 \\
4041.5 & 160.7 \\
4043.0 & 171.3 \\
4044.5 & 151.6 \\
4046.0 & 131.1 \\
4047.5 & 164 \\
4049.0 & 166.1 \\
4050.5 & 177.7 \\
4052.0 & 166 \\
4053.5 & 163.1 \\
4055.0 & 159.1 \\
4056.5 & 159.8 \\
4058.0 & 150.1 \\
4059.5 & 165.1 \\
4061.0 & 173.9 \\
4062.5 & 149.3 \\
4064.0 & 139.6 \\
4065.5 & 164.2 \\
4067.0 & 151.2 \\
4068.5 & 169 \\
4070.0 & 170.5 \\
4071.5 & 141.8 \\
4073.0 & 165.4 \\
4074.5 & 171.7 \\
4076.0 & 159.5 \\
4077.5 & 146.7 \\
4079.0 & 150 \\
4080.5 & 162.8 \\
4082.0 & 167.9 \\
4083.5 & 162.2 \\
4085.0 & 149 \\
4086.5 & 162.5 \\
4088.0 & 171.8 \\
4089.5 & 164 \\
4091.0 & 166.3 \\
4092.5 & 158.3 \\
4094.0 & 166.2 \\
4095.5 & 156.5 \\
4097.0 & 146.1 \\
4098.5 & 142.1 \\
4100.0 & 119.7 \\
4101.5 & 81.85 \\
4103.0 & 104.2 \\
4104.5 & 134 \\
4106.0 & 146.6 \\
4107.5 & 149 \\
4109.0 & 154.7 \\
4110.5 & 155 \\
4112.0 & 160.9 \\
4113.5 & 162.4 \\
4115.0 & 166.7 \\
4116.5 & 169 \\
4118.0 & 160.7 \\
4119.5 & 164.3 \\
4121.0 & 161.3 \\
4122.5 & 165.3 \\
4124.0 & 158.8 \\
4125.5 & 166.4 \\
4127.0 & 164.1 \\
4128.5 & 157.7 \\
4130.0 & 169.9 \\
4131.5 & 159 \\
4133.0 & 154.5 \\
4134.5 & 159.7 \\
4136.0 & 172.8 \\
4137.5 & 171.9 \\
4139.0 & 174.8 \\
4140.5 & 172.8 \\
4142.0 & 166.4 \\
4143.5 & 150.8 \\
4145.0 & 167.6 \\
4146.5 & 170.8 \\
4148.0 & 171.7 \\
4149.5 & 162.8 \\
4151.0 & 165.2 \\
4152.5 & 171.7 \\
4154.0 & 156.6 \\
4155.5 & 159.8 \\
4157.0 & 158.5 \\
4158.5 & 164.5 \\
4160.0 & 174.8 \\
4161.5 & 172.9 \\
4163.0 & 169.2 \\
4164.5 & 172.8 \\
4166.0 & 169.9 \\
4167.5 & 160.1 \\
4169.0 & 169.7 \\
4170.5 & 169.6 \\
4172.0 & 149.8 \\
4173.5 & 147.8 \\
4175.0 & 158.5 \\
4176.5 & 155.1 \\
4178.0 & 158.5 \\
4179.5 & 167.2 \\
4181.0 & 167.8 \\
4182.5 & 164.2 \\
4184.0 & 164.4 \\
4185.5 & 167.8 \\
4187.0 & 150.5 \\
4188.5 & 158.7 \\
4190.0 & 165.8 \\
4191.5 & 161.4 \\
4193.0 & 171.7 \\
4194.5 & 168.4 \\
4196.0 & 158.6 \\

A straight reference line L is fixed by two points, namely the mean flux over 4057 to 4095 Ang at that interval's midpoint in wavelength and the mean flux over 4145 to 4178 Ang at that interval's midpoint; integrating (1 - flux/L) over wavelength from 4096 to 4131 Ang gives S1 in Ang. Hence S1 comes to 2.4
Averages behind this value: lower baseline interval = 160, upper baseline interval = 164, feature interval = 151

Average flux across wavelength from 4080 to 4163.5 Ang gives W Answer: 159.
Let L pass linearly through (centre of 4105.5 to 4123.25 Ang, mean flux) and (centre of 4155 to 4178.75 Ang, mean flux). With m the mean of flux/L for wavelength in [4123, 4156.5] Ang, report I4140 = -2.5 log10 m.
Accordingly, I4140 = -0.02 mag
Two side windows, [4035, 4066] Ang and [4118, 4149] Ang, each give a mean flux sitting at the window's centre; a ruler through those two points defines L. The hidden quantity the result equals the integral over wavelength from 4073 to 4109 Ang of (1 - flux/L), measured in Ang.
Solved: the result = 2.91 Ang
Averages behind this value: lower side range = 162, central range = 150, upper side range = 165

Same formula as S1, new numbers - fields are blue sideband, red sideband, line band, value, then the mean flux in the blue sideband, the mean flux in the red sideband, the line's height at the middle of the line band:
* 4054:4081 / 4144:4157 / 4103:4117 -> 0.8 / 158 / 165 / 162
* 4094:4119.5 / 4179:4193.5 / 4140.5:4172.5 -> -1.8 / 146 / 164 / 157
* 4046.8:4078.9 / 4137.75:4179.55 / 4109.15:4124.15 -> 0.1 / 160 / 165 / 163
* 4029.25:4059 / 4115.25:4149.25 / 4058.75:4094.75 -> 0.4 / 161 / 165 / 162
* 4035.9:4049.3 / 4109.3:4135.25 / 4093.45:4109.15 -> 2.6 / 163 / 162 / 162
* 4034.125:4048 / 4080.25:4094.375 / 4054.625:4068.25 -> 0.4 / 162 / 163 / 162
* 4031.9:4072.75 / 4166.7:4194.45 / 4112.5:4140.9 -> -0.6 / 160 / 162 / 161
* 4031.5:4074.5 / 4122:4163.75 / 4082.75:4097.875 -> 0.2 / 161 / 165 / 163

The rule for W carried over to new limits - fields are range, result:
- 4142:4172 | 166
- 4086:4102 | 149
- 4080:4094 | 163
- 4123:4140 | 165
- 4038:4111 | 155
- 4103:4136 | 158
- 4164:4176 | 162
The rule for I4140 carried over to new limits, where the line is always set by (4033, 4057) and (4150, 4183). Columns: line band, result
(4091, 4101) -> 0.106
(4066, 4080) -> 0.029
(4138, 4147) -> -0.024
